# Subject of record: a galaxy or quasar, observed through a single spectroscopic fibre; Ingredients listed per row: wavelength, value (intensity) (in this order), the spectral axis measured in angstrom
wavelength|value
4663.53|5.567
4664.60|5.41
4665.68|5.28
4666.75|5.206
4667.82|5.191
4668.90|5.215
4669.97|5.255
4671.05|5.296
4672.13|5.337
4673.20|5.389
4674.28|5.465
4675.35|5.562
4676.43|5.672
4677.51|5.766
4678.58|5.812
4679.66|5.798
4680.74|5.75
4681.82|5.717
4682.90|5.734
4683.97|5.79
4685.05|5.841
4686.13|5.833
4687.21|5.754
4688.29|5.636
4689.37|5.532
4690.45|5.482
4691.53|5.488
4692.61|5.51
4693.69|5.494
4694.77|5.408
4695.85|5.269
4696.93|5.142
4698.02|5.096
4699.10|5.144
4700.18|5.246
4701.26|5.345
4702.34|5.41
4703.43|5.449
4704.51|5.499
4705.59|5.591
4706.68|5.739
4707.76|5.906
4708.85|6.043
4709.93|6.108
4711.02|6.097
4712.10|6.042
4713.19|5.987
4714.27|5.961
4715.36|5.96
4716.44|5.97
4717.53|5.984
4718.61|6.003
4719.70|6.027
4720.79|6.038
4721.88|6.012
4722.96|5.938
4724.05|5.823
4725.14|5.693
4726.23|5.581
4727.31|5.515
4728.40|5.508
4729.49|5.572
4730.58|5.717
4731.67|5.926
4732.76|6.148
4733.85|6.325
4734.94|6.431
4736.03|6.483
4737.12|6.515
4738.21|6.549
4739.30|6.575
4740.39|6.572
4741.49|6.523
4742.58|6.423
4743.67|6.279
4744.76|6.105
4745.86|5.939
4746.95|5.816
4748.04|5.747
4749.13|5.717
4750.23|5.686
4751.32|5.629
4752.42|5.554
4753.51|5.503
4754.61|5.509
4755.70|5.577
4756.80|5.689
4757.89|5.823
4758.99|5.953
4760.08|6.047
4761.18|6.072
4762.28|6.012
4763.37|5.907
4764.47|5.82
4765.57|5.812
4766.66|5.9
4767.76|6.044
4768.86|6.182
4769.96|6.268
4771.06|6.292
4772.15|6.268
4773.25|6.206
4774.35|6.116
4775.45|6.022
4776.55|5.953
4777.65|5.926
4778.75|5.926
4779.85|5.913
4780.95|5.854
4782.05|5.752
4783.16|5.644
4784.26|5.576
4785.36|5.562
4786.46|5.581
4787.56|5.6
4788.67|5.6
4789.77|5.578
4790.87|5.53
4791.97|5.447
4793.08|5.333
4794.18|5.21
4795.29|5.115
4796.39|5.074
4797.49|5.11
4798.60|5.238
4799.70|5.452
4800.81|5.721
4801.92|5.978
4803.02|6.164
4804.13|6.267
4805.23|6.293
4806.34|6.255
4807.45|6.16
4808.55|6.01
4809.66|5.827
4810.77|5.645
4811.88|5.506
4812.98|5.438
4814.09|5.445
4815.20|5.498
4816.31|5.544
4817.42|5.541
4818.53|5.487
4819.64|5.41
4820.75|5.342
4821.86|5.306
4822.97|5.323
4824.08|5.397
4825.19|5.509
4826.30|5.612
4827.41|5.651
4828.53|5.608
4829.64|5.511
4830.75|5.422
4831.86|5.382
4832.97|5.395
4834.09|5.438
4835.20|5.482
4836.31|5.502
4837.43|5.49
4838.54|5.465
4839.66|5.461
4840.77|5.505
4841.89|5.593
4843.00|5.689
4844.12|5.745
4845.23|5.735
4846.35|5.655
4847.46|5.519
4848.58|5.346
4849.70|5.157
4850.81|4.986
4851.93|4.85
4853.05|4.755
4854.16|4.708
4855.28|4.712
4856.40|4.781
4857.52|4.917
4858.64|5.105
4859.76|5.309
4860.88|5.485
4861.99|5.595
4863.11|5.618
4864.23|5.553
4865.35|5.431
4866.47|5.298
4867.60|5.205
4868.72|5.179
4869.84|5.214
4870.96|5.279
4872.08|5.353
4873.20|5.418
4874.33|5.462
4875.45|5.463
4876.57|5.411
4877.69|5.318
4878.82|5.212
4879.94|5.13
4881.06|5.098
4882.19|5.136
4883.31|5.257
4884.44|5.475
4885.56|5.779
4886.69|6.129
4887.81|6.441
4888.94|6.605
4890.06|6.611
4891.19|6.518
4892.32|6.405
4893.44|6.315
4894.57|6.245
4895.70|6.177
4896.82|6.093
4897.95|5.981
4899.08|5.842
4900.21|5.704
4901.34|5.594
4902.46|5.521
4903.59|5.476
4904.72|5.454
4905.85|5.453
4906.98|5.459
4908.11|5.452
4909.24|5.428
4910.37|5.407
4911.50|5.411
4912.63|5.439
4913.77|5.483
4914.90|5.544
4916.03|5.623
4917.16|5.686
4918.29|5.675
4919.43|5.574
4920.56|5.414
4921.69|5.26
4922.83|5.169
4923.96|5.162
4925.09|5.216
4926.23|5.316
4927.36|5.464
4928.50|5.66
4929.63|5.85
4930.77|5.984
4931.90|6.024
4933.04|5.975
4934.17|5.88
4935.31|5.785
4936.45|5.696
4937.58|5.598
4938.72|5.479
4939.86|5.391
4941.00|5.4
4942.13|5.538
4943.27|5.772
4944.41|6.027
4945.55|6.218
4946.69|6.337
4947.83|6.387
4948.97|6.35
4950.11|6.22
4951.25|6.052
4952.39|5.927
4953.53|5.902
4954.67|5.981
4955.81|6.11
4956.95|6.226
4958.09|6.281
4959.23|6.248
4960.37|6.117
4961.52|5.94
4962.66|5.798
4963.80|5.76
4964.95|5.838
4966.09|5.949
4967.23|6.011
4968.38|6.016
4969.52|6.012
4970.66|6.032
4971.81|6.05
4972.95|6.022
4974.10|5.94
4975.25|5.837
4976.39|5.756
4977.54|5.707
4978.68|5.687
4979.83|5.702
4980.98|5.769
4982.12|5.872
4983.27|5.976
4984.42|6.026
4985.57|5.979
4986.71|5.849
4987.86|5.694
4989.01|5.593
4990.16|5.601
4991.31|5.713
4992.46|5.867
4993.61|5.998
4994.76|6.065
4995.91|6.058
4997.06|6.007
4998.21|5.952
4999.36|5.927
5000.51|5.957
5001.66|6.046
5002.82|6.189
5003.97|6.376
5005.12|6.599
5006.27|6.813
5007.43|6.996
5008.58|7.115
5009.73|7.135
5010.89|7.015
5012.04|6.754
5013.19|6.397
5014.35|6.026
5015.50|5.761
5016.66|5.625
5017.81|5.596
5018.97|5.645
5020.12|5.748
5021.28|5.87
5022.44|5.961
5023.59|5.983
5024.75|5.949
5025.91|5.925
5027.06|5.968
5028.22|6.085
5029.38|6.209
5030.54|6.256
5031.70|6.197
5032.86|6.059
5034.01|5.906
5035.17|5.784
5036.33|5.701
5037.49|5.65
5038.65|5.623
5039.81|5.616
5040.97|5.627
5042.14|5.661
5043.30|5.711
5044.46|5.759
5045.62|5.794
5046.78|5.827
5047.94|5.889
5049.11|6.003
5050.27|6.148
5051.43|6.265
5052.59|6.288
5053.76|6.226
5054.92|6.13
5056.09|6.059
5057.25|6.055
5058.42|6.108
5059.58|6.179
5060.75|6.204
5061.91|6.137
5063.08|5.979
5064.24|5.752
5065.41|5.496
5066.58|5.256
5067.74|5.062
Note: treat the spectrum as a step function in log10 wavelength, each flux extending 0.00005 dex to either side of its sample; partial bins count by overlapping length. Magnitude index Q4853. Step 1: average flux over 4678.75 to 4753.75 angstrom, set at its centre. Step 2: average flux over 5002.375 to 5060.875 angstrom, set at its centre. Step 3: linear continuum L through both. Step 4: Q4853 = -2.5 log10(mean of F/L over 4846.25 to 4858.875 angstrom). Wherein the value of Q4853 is 0.18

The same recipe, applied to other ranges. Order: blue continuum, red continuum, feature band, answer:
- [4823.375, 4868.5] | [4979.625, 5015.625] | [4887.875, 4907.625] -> -0.06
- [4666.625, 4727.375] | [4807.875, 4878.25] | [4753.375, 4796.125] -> -0.05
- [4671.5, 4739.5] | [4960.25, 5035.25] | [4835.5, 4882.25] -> 0.12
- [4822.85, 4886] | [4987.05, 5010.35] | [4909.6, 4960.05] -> 0.01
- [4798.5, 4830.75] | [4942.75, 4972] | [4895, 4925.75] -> 0.07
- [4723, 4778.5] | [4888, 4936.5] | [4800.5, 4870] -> 0.07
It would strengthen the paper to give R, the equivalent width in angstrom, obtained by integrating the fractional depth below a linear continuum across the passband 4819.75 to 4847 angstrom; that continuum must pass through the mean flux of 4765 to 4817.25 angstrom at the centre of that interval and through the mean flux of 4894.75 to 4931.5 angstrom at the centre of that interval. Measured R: 0.90 angstrom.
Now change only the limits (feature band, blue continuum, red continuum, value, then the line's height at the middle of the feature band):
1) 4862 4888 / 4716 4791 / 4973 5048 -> 2.37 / 5.96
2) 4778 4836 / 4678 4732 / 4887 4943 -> 1.17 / 5.71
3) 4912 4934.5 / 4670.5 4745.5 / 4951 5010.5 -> 1.60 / 5.99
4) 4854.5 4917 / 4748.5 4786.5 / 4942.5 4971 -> 4.44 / 5.99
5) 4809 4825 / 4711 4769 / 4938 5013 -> 1.36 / 5.99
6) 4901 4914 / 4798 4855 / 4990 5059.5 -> 0.64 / 5.75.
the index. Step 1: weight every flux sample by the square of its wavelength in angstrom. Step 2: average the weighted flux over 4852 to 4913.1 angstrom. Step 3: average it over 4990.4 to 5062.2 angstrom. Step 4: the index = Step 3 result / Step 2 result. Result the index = 1.16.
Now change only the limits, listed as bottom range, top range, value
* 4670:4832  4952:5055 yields 1.16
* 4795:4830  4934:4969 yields 1.12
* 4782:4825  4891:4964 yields 1.09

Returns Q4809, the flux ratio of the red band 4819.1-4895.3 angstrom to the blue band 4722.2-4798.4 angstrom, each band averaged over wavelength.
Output 0.93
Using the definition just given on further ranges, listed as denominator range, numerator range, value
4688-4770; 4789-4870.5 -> 0.93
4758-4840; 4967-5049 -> 1.05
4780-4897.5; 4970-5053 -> 1.08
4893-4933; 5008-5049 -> 1.07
